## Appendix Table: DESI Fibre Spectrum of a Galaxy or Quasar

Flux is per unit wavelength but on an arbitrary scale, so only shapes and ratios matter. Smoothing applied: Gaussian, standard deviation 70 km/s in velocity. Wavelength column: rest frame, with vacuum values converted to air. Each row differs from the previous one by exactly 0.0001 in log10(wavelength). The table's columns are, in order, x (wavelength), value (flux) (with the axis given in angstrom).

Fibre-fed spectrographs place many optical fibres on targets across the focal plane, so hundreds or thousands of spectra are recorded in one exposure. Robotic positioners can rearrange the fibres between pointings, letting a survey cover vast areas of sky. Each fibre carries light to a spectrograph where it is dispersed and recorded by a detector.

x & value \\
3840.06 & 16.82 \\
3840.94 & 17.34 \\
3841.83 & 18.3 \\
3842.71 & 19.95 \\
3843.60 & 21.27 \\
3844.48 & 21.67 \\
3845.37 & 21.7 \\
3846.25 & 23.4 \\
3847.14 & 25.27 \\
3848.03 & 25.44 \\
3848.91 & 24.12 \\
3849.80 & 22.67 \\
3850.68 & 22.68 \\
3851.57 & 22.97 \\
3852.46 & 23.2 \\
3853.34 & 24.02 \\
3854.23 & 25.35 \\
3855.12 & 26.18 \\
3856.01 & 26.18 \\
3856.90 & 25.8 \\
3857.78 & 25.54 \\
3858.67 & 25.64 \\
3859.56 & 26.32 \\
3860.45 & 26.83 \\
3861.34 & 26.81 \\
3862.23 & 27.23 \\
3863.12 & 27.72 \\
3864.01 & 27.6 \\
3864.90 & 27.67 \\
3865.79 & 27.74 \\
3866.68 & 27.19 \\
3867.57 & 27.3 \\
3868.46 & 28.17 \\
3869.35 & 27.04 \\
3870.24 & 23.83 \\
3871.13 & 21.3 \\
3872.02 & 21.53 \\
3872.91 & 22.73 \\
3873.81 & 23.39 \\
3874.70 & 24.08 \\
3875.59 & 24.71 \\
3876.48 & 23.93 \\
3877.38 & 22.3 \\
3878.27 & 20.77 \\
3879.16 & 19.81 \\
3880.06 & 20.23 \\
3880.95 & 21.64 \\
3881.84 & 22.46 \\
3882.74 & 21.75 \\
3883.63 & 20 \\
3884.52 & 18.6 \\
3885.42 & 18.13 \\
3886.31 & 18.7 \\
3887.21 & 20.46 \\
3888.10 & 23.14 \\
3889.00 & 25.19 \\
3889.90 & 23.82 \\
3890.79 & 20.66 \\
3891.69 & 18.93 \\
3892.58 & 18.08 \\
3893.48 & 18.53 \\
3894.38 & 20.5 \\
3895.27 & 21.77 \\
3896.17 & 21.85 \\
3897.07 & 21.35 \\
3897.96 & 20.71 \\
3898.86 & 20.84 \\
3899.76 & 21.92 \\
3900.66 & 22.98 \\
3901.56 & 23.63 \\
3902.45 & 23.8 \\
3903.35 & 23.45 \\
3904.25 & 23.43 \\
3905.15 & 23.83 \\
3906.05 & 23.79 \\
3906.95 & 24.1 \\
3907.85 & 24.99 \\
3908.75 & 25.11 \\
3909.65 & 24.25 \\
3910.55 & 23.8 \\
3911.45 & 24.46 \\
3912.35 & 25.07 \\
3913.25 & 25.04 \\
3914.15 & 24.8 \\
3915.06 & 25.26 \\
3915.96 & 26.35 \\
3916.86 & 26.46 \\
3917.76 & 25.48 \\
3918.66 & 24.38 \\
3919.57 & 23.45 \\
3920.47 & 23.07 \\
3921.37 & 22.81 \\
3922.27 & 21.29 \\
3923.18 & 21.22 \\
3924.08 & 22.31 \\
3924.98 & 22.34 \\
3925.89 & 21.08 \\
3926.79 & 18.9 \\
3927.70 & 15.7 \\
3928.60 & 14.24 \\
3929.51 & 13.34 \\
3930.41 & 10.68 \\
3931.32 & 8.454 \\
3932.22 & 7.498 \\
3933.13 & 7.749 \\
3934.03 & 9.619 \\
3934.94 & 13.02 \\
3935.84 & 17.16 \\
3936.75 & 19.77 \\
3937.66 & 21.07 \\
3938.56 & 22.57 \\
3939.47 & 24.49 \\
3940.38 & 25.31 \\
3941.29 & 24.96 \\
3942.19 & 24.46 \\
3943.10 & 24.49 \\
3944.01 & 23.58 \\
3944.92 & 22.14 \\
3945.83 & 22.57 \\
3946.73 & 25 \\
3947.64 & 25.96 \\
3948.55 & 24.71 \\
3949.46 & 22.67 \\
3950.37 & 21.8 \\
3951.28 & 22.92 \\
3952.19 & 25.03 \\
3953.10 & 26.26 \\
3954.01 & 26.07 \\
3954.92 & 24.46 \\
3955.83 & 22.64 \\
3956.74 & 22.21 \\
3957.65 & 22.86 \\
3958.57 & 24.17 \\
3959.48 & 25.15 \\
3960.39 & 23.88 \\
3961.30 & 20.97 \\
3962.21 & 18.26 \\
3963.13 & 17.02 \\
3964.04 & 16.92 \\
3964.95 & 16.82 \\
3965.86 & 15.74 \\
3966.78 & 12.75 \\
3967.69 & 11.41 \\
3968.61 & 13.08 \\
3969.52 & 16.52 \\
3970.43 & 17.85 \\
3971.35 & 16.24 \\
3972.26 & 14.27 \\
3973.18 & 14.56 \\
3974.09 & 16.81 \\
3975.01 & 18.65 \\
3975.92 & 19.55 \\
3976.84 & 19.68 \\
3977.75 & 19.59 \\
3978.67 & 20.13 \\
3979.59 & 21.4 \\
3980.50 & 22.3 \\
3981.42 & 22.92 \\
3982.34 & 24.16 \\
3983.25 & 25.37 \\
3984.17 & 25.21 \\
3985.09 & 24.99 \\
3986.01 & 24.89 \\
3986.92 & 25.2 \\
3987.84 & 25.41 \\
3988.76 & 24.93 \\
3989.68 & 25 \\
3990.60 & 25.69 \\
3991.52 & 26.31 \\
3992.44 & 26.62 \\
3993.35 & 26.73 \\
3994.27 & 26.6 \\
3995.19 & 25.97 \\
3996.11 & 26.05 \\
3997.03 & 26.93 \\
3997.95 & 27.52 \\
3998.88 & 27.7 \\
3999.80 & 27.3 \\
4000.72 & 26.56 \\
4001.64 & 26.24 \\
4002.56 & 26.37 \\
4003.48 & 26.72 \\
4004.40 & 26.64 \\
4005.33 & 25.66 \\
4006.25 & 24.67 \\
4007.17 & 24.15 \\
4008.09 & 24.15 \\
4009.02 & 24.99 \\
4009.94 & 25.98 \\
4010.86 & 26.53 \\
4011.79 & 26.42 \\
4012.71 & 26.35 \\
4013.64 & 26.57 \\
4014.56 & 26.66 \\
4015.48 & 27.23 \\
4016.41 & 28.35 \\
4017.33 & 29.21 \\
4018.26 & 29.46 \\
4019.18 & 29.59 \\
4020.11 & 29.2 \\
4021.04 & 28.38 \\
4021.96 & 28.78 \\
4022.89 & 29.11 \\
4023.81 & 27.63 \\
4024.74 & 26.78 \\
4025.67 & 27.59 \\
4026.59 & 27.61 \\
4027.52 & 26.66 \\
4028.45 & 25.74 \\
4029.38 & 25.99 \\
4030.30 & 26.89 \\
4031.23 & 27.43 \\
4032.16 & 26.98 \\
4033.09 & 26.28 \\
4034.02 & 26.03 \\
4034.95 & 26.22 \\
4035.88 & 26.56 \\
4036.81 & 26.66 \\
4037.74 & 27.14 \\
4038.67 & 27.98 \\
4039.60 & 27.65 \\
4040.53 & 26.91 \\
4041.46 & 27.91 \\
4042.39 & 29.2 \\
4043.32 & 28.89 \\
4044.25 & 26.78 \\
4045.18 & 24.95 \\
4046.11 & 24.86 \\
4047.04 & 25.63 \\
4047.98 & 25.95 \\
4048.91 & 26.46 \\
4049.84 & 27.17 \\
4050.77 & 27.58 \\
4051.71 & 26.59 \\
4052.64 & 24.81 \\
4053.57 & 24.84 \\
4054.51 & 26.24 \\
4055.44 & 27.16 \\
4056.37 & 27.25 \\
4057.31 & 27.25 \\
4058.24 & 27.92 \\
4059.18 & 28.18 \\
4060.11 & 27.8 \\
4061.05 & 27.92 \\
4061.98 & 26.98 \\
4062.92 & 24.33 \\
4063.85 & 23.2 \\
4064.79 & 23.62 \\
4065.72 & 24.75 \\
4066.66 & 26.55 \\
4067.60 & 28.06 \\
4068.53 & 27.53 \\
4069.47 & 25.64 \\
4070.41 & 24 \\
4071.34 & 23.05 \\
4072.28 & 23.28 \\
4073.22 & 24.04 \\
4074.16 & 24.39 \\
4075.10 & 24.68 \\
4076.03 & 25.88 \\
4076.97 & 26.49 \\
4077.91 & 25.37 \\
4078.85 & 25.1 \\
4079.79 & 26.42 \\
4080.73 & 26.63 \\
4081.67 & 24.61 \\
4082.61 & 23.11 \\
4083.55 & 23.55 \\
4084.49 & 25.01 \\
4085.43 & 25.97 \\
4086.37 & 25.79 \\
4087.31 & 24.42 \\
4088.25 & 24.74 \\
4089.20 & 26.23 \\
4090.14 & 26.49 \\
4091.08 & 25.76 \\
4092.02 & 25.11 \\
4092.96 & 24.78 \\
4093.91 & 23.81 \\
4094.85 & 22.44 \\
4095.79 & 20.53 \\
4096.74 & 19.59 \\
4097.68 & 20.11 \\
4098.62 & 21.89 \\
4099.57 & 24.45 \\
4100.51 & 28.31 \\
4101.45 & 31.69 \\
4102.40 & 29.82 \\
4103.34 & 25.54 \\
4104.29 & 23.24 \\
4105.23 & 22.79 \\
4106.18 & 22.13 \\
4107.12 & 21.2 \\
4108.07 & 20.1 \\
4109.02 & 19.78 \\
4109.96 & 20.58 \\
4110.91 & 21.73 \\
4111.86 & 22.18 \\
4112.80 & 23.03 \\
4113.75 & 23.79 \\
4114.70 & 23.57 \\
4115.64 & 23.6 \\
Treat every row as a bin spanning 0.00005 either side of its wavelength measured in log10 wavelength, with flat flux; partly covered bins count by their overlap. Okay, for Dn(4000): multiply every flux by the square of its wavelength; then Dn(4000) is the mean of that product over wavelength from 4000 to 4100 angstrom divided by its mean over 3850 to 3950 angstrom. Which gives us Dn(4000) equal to 1.25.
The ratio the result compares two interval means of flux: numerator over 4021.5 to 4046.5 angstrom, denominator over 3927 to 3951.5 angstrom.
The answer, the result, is 1.42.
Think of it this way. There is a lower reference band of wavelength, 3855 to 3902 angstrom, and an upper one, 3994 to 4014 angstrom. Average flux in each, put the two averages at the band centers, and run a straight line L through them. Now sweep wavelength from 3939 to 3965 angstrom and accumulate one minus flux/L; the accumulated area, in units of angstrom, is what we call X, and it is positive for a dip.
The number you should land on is 1.9 angstrom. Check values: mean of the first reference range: 23.2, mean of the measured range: 23.1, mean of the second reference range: 26.2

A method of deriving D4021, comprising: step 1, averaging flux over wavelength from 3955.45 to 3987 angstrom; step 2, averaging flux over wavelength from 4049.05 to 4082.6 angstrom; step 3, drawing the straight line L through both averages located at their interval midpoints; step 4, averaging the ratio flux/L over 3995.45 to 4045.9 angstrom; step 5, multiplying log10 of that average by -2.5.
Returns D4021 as -0.18 mag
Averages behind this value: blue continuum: 19.8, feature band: 27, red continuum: 25.8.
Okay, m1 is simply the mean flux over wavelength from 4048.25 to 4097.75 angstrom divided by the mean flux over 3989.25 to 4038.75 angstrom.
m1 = 0.94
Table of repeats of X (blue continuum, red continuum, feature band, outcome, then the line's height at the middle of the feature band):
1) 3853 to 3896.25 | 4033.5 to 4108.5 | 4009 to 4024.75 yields -1.8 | 24.9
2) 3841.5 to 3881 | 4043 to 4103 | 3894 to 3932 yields 4.1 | 24.6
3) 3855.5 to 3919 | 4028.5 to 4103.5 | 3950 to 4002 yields 5.4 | 24.7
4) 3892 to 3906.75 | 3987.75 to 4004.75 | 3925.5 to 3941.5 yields 4.9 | 23.5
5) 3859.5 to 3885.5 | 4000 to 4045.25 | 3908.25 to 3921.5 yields 0.1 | 24.9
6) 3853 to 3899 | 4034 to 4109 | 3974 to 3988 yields 1.2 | 24.5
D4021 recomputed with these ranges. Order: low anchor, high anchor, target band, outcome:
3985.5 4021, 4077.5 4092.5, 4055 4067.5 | -0.033 mag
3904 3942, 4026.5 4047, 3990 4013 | -0.052 mag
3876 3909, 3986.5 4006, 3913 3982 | 0.191 mag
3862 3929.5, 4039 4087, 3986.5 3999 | -0.064 mag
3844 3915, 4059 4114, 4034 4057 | -0.102 mag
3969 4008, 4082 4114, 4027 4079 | -0.112 mag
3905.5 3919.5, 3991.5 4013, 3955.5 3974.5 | 0.379 mag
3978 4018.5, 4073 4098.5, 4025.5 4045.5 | -0.076 mag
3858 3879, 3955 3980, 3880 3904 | 0.114 mag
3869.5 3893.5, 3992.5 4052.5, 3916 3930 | 0.093 mag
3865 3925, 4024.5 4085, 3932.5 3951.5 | 0.136 mag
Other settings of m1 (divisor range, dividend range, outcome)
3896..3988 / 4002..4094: 1.25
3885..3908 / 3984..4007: 1.19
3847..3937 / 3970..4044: 1.14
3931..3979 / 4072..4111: 1.23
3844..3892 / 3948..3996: 0.91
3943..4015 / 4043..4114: 1.09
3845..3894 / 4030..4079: 1.11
